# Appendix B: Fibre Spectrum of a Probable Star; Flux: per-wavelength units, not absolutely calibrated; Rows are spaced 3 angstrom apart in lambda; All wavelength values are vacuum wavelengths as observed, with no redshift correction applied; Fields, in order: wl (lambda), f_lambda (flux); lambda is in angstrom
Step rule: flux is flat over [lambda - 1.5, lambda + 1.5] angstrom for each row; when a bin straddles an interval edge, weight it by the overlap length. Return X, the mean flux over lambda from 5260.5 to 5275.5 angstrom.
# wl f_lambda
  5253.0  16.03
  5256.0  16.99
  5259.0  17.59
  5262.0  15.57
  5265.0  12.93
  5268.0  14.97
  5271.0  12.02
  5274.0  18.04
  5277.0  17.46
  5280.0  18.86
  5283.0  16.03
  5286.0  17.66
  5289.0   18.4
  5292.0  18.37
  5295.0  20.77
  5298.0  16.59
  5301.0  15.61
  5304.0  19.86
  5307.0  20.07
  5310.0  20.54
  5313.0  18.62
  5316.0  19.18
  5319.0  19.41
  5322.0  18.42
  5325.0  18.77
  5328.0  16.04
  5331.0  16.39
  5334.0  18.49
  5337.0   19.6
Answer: 14.7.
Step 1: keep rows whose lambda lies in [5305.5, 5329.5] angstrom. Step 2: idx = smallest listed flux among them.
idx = 16.04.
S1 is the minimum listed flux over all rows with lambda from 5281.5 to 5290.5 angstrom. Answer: 16.03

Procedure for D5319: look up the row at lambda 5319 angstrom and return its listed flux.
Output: 19.41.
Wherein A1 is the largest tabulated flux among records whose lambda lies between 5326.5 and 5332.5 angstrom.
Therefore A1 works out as 16.39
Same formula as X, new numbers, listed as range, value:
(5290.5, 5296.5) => 19.6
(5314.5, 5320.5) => 19.3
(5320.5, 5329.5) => 17.7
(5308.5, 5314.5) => 19.6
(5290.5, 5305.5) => 18.2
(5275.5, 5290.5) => 17.7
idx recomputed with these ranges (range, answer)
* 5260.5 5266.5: 12.93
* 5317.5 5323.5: 18.42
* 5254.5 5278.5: 12.02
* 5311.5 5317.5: 18.62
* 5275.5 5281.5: 17.46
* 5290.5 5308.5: 15.61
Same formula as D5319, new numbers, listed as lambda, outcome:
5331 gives 16.39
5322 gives 18.42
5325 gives 18.77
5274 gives 18.04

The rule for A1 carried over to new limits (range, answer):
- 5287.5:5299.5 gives 20.77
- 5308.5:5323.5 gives 20.54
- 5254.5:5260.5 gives 17.59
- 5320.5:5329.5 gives 18.77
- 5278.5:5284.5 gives 18.86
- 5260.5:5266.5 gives 15.57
